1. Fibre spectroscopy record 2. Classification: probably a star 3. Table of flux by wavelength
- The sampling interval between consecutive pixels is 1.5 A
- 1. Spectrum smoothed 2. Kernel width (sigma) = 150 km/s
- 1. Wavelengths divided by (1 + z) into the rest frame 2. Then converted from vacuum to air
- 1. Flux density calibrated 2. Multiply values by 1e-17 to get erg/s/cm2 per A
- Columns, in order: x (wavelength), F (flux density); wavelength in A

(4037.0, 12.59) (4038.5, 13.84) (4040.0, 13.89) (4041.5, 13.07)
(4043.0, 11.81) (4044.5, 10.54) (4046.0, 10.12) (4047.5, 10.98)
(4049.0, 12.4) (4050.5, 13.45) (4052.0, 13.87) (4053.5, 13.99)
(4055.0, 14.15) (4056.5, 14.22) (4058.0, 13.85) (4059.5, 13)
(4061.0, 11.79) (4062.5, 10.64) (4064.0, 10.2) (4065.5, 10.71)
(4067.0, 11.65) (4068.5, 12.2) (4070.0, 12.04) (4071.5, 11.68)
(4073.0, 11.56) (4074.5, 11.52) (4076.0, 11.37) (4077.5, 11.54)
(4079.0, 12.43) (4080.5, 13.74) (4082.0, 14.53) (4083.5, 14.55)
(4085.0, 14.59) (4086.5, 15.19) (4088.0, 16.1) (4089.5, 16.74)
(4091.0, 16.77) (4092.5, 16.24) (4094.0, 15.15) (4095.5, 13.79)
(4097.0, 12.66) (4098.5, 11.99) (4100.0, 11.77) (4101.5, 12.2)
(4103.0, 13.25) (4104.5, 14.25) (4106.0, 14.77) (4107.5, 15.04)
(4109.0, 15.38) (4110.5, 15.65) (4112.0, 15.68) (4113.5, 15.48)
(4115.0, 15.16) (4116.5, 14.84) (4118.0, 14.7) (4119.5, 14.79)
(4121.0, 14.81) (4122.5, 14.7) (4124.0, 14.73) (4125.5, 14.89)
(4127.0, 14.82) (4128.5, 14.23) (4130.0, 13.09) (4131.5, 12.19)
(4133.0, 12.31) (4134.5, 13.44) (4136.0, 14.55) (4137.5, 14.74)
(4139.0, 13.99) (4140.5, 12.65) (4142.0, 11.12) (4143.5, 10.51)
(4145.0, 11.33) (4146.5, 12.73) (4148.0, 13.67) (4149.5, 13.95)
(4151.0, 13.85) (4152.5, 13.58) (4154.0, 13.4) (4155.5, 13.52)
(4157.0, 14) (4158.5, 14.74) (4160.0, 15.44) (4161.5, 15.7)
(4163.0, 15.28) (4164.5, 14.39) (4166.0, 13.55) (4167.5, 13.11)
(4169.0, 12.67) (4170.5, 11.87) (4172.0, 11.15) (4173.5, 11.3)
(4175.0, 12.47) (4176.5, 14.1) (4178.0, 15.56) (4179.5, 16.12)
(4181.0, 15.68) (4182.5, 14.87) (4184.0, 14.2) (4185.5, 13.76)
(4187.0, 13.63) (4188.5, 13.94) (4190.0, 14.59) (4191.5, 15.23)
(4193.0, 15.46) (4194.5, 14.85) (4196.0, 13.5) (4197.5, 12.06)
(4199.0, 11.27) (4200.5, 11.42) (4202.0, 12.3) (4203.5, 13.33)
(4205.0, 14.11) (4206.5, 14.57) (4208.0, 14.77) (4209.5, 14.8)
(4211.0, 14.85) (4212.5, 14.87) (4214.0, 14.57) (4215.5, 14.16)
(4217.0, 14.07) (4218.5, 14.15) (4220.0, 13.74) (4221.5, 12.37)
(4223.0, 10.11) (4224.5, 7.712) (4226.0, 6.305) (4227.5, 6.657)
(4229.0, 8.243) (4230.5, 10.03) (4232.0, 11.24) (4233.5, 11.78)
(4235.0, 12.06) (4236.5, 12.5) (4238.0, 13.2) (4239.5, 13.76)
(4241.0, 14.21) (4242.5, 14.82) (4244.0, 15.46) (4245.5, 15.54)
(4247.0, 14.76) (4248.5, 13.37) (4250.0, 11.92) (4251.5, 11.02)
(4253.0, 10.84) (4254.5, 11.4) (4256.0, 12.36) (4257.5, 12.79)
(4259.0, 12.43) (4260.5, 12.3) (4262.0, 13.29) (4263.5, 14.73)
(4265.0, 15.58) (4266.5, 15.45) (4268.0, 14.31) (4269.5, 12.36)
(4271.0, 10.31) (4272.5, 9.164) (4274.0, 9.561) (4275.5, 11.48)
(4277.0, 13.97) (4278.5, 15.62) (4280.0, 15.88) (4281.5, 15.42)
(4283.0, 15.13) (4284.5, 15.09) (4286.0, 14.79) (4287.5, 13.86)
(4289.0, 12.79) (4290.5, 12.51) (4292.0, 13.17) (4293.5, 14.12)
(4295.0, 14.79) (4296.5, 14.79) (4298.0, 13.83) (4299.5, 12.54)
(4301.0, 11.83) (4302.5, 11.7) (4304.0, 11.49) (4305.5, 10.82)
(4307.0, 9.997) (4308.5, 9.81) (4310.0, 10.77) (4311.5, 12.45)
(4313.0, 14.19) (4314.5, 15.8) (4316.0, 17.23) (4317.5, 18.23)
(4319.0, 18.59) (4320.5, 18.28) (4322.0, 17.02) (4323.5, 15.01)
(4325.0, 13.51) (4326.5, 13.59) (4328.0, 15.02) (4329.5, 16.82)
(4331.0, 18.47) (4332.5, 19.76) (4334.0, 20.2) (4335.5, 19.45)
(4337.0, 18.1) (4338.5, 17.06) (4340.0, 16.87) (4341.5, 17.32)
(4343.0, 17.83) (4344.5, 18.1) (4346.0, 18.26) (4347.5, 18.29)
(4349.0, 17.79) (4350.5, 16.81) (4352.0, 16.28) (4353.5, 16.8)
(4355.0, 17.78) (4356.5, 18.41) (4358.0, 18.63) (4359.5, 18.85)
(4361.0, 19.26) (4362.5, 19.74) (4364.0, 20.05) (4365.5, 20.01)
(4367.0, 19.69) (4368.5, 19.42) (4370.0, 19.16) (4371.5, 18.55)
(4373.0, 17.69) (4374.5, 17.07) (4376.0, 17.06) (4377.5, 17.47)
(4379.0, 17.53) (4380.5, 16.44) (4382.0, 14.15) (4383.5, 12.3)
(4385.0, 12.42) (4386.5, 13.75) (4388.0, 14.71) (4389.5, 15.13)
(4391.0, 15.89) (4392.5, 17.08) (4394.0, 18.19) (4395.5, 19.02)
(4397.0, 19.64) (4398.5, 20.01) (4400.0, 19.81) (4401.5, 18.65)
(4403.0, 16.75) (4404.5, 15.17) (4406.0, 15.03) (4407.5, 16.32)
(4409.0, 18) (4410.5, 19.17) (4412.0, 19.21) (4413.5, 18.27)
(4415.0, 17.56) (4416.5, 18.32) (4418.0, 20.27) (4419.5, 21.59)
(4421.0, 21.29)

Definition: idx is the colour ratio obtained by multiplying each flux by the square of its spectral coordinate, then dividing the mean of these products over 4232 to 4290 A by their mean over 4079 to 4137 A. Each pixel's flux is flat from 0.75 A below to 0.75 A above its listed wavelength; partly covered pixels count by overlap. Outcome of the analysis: 1.0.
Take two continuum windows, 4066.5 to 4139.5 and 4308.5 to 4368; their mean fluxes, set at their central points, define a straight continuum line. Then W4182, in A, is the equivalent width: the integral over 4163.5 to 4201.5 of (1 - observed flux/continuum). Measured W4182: 3.6 A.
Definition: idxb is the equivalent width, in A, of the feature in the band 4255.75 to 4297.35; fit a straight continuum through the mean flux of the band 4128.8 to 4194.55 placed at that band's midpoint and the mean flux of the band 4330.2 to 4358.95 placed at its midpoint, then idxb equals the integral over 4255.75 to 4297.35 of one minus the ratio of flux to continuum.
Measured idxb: 7.3 A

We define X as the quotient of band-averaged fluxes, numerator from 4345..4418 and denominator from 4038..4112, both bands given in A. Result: 1.33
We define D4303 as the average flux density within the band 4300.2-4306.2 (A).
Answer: 11.5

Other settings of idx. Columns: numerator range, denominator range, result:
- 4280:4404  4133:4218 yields 1.28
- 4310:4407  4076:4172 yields 1.38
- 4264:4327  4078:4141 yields 1.05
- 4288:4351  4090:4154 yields 1.21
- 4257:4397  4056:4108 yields 1.33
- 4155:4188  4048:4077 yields 1.20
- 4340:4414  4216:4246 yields 1.58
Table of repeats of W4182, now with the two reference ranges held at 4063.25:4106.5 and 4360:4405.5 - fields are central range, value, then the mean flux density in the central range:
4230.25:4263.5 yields 5.68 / 12.9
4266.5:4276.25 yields 2.66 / 11.5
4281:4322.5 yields 5.96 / 13.9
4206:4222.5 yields 0.94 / 14.2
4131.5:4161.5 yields 1.60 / 13.4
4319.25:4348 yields -1.06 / 17.3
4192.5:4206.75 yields 1.59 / 13.2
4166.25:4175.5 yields 1.47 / 12.2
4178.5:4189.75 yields 0.02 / 14.6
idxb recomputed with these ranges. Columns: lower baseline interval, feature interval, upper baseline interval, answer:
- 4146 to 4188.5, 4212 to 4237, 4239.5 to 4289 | 4.0 A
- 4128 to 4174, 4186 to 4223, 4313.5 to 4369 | 1.9 A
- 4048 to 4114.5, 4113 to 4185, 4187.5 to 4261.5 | -3.7 A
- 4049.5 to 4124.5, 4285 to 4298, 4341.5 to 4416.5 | 2.0 A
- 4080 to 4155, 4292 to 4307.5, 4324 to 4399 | 3.7 A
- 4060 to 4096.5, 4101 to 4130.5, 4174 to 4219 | -2.6 A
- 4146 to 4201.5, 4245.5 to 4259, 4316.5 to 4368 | 2.7 A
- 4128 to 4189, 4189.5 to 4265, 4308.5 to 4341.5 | 9.7 A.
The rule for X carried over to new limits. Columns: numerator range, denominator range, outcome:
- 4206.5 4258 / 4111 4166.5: 0.90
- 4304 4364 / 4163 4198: 1.19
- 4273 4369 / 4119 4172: 1.16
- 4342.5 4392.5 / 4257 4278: 1.36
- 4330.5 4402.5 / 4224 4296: 1.39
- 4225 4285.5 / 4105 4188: 0.91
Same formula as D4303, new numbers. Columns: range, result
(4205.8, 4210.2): 14.7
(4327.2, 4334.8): 18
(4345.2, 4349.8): 18.1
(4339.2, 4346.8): 17.7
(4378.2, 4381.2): 17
